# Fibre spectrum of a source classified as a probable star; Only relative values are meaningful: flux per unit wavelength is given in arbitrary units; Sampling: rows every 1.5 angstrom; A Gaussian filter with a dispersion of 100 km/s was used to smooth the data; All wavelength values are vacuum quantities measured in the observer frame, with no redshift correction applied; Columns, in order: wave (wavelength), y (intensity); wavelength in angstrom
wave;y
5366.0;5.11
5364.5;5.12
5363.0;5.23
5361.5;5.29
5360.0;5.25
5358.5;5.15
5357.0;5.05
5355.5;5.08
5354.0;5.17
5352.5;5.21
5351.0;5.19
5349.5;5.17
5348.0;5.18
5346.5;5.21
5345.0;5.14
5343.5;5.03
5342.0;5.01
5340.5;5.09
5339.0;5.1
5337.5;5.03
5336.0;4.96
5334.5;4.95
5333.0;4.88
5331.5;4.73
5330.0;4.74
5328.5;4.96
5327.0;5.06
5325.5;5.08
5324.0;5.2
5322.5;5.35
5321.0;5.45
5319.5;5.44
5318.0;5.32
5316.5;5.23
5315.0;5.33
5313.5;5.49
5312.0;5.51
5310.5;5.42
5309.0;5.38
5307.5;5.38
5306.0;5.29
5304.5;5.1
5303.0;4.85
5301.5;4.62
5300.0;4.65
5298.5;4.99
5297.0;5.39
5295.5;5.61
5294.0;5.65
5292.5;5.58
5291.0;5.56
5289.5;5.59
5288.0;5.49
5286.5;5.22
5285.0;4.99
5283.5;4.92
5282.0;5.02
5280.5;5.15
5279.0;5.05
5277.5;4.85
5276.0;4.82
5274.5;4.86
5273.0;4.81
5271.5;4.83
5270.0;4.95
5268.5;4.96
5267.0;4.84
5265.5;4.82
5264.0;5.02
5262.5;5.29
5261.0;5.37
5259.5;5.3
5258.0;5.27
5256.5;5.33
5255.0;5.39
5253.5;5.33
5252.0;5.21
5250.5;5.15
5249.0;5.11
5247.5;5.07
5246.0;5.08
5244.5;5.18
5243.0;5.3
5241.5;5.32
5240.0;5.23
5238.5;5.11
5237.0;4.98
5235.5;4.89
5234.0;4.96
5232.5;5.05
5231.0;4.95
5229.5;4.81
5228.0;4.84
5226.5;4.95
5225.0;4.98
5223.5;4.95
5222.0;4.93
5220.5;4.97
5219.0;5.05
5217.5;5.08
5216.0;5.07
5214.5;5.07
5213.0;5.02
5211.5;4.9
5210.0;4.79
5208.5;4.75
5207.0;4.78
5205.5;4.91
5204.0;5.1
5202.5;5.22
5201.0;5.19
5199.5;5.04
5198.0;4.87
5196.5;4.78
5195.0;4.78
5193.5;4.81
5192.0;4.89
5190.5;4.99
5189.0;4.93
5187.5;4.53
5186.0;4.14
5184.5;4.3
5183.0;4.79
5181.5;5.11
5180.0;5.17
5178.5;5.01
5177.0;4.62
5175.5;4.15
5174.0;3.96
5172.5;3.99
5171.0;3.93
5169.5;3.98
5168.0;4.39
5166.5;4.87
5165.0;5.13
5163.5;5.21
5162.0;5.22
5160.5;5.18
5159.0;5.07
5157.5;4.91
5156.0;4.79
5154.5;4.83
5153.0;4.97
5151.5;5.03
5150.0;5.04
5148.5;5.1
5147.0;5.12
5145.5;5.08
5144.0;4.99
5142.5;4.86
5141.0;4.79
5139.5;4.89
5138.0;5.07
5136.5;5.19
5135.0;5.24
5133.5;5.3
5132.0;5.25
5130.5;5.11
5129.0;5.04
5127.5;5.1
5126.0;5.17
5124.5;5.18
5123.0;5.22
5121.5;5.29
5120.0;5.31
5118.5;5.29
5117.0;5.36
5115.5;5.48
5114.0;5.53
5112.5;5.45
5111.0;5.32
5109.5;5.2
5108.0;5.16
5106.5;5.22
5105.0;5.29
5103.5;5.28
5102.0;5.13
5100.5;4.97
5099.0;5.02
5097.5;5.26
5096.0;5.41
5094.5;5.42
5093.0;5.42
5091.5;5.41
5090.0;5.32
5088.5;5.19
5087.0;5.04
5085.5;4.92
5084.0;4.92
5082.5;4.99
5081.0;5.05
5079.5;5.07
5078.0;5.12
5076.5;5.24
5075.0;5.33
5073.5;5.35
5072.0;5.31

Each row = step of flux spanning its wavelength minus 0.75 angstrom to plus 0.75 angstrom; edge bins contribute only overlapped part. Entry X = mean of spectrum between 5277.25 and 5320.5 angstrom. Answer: 5.25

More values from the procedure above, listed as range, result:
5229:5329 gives 5.16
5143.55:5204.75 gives 4.81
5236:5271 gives 5.15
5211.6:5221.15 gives 5.03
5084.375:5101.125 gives 5.21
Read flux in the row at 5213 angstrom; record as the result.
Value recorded 5.02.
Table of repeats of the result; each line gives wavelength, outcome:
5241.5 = 5.32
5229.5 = 4.81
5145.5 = 5.08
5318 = 5.32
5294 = 5.65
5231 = 4.95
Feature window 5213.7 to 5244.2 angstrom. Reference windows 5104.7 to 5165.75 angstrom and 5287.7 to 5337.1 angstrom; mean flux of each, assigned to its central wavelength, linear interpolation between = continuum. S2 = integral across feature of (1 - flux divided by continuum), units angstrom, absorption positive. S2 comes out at 0.91 angstrom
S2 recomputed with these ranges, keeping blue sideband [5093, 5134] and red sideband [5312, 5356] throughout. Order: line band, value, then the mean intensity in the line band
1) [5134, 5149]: 0.6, 5.04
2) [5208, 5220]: 0.5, 4.97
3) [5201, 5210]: 0.4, 4.96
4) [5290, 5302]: -0.3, 5.28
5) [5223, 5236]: 0.7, 4.93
